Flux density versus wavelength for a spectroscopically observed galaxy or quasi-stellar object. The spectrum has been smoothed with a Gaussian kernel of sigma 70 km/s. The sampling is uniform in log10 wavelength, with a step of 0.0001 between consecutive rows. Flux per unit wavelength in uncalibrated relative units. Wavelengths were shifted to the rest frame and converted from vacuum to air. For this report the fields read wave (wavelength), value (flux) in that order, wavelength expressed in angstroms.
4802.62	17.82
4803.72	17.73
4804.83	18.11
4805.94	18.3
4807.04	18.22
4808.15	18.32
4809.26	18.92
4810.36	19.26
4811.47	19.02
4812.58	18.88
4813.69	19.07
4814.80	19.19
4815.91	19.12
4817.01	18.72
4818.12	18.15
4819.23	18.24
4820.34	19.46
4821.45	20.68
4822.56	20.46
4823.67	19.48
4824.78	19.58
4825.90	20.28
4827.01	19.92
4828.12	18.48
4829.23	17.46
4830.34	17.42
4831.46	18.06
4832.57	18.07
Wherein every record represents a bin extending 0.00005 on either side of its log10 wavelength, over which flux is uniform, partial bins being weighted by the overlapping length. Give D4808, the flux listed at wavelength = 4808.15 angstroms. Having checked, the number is 18.32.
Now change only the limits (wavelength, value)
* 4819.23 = 18.24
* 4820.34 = 19.46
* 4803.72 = 17.73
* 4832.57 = 18.07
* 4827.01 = 19.92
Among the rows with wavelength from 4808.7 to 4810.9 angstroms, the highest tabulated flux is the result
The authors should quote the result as 19.26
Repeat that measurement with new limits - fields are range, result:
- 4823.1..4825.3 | 19.58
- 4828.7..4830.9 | 17.46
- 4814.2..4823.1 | 20.68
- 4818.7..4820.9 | 19.46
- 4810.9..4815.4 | 19.19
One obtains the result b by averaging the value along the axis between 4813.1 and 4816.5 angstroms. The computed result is 19.1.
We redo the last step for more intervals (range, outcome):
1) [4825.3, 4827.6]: 20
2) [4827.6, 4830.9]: 17.8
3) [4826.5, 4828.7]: 19.2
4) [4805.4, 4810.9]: 18.6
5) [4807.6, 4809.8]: 18.6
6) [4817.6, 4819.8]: 18.2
